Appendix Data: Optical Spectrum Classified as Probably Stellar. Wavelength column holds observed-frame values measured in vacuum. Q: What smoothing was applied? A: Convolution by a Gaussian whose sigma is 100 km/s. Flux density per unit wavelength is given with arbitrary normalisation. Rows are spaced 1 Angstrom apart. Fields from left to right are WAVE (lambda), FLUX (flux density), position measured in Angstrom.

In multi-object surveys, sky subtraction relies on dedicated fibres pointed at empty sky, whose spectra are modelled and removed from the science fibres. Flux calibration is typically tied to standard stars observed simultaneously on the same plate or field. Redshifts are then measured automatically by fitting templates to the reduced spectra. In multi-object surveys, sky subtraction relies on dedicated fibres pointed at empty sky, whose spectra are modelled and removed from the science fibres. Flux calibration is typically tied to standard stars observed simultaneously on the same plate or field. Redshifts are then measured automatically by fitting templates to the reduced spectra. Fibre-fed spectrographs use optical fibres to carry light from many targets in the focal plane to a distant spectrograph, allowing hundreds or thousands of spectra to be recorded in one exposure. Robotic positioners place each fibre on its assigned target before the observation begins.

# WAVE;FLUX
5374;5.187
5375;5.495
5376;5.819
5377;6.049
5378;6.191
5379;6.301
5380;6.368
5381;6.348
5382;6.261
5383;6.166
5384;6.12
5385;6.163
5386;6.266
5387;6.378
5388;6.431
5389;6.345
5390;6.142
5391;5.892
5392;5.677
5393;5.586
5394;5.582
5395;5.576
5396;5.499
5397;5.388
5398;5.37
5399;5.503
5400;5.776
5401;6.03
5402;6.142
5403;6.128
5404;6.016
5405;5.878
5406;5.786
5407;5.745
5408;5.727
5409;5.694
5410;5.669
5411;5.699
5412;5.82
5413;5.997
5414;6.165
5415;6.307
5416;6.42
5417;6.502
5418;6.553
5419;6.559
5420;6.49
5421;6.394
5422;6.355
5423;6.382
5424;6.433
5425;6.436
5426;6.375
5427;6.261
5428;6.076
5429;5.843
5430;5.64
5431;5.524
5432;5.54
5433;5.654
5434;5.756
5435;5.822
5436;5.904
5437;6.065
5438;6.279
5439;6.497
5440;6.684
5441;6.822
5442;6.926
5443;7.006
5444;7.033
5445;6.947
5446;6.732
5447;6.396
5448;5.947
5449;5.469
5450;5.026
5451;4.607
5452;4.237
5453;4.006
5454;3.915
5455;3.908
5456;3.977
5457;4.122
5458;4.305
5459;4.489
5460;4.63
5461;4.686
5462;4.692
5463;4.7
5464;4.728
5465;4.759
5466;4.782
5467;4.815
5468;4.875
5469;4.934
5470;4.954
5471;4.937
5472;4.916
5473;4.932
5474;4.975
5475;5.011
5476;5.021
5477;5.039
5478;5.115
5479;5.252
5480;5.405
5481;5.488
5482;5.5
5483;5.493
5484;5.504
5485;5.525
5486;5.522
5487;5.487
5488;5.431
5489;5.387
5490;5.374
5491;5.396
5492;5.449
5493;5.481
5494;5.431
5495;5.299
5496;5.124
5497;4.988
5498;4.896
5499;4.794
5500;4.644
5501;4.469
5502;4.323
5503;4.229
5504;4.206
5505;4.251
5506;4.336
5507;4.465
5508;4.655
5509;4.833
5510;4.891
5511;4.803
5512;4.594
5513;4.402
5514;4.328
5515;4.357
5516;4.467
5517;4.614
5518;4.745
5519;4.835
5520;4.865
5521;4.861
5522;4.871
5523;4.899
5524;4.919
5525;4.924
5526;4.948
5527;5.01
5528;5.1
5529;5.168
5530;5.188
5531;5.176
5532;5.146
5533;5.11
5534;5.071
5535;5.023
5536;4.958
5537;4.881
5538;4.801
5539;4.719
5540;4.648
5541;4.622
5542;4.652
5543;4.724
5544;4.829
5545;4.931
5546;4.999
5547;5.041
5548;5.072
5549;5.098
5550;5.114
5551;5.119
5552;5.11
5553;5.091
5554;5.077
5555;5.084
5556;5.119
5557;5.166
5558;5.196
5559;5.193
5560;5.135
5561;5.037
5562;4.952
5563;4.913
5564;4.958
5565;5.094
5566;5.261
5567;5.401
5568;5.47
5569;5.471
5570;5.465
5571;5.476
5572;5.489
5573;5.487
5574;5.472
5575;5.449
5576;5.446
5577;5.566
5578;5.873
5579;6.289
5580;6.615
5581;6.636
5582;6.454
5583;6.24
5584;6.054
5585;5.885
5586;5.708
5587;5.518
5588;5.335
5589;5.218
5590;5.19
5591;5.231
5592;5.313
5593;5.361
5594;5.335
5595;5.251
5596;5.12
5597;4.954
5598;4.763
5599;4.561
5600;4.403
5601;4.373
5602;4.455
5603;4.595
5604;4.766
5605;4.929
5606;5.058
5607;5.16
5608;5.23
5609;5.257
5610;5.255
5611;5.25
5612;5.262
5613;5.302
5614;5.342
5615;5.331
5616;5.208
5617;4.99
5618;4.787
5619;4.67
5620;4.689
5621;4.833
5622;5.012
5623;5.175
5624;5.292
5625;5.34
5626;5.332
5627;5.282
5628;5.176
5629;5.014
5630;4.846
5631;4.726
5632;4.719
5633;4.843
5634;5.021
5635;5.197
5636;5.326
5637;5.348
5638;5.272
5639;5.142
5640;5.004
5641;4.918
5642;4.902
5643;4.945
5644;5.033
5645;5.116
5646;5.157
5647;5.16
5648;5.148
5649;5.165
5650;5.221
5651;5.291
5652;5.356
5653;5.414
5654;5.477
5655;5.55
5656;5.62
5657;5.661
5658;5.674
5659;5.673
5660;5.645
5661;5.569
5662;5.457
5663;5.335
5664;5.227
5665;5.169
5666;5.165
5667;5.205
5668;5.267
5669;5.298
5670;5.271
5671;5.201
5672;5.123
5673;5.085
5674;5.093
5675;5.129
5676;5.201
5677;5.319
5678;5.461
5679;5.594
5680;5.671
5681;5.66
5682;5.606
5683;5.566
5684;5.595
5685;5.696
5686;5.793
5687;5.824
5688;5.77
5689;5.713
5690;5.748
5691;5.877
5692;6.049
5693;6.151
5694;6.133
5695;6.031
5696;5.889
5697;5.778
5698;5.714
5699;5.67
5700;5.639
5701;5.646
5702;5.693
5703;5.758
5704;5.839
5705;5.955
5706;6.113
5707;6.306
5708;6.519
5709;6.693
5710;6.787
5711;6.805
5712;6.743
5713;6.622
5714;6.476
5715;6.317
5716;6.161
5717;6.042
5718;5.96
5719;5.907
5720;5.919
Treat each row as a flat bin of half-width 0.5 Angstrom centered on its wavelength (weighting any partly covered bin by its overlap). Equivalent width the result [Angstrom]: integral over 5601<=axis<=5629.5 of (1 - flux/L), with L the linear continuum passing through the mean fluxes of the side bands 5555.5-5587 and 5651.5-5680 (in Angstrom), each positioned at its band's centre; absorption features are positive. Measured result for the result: 2.1 Angstrom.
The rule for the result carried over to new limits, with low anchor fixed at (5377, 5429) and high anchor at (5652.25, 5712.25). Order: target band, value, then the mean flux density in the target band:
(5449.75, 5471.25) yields 5.2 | 4.54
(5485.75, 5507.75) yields 3.7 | 4.94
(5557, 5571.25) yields 1.5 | 5.21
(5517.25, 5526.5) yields 1.6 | 4.87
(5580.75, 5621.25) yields 4.2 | 5.2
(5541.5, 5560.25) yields 2.6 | 5.04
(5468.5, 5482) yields 2.0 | 5.09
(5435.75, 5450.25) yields -1.0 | 6.41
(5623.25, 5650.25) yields 3.0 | 5.1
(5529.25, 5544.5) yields 2.5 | 4.91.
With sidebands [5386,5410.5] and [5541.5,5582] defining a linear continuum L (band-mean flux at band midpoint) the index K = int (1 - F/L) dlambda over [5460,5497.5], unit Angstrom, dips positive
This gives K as 2.9 Angstrom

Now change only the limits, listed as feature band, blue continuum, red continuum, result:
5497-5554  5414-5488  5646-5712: 7.9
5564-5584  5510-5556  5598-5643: -3.1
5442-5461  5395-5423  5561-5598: 2.2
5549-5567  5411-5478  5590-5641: 0.4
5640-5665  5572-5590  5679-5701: 2.1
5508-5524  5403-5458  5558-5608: 2.5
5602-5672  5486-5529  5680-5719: 5.7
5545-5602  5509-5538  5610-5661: -3.6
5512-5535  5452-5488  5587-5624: 0.3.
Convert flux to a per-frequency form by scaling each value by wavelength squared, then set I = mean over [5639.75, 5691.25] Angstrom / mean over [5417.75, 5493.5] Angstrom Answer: 1.06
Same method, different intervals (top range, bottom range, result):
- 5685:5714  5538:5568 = 1.27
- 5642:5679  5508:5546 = 1.15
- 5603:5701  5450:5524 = 1.17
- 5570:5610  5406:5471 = 1.01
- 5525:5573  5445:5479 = 1.07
